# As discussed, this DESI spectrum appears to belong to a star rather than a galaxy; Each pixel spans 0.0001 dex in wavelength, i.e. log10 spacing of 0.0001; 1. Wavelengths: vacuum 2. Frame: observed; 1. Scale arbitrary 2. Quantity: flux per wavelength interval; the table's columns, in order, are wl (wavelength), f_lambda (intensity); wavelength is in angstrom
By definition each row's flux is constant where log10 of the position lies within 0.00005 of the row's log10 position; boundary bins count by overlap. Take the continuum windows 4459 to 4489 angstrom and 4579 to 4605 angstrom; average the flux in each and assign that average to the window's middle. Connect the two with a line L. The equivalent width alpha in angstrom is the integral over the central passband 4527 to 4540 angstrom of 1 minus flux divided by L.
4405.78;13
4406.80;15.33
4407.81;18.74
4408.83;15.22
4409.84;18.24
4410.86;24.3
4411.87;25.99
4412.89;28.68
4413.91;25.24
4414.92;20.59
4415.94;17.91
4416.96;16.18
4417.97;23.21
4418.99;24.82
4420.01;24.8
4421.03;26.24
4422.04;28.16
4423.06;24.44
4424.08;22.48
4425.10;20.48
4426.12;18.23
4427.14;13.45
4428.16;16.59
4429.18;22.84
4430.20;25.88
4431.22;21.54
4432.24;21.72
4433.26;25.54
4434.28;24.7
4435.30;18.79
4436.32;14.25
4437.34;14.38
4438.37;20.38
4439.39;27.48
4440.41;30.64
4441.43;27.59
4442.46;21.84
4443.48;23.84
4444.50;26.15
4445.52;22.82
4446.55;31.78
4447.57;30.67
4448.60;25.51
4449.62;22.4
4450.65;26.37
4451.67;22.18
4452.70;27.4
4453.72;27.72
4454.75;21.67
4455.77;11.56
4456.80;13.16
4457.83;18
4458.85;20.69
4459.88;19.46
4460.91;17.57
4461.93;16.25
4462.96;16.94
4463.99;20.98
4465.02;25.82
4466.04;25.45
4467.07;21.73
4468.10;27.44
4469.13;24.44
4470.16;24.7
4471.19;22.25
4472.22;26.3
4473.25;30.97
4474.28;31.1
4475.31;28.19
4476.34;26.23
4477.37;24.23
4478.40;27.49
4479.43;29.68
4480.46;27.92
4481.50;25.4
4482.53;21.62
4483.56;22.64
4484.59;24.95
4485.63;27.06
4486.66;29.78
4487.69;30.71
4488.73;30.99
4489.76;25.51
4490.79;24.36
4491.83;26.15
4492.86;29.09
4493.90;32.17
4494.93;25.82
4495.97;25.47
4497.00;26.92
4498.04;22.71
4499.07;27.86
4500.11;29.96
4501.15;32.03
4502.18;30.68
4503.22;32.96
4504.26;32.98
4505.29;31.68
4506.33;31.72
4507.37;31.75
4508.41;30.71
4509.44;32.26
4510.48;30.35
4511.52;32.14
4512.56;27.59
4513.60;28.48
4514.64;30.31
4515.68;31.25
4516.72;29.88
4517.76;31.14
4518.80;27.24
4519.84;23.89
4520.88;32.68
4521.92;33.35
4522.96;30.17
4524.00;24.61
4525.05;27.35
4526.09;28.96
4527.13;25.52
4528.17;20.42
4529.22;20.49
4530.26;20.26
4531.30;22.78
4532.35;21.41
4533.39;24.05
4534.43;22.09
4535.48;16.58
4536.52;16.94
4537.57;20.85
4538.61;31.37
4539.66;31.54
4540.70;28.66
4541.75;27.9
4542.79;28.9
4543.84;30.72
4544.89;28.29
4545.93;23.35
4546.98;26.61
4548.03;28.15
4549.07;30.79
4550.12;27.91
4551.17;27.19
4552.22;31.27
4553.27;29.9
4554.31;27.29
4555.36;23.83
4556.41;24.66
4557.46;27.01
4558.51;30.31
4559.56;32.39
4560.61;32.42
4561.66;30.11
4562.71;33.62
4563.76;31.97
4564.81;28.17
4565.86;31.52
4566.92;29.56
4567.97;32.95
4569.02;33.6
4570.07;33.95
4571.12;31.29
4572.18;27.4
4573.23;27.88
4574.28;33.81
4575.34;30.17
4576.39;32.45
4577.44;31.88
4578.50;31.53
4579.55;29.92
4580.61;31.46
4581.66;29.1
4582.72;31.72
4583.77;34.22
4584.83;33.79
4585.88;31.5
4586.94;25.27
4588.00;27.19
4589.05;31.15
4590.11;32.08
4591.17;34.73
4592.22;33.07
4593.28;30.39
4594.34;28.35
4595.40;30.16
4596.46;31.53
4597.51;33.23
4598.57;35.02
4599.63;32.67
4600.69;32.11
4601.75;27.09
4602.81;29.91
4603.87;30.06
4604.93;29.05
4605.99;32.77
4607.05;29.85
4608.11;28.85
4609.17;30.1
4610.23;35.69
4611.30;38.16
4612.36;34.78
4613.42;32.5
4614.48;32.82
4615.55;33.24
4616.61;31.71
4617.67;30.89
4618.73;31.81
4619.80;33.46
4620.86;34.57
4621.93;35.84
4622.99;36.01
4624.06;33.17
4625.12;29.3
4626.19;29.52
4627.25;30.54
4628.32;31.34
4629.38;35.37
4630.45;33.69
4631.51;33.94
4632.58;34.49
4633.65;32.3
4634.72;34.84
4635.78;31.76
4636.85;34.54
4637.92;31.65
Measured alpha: 2.6 angstrom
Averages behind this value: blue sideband 25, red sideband 31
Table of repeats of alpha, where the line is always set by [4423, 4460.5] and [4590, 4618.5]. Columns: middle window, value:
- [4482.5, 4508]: -3.0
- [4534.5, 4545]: 0.8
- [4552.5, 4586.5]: -0.9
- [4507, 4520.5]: -1.7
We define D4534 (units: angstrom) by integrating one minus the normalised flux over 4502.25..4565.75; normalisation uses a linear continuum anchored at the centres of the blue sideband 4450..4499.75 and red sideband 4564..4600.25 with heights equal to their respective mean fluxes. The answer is 0.5 angstrom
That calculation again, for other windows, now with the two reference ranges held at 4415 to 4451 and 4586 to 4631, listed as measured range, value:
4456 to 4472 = 2.4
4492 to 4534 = -2.0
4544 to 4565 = 0.2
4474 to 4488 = -0.8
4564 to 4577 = -0.5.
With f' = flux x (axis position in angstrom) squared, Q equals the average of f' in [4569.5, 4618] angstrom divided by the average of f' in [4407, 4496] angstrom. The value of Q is 1.41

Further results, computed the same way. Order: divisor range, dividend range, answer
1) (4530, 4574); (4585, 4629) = 1.17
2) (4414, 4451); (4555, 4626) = 1.47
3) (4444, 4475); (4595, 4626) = 1.48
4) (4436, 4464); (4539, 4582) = 1.41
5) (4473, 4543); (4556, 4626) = 1.19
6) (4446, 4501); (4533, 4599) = 1.23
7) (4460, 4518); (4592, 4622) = 1.23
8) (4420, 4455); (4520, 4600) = 1.30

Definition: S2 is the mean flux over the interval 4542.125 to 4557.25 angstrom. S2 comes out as 27.8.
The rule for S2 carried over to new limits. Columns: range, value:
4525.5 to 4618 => 29.4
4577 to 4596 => 31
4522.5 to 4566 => 26.8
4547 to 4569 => 29.6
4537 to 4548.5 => 27.8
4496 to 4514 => 30.1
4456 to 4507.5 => 25.9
